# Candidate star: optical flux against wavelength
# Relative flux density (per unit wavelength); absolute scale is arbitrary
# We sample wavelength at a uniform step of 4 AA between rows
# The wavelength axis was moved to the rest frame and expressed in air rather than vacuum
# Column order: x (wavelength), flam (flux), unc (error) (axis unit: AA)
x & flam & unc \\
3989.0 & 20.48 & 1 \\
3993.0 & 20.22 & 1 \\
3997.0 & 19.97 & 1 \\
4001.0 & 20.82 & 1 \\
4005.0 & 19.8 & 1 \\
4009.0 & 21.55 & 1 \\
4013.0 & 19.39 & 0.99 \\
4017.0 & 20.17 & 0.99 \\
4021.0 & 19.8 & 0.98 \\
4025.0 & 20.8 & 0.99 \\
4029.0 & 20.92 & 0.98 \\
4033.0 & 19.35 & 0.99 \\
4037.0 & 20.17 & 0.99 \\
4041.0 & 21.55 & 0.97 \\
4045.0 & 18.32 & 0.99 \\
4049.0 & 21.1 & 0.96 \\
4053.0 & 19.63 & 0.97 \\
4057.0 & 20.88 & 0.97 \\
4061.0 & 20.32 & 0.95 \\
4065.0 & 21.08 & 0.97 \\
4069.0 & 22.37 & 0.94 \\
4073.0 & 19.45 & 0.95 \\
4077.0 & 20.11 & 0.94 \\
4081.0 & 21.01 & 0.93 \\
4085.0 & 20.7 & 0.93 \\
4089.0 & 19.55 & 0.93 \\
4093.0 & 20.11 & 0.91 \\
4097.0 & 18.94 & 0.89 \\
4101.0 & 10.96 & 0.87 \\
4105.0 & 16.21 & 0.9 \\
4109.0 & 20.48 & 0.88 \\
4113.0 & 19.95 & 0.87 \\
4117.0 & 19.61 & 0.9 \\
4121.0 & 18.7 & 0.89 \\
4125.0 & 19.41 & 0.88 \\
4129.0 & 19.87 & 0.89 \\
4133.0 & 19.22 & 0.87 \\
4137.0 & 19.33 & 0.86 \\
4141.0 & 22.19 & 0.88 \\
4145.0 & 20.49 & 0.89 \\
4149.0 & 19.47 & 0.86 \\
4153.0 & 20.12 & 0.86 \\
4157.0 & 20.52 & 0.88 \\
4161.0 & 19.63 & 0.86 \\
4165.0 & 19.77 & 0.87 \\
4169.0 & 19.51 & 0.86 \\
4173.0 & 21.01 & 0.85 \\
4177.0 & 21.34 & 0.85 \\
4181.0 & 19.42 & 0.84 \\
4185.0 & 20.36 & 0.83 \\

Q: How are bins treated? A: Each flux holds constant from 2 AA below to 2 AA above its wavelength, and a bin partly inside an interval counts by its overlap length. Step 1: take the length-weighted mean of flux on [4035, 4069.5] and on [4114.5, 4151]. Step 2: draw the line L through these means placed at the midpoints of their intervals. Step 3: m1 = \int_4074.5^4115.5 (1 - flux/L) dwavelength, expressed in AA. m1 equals 2.7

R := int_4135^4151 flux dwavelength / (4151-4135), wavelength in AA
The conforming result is 20.4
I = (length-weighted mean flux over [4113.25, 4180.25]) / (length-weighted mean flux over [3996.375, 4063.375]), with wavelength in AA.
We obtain 1.0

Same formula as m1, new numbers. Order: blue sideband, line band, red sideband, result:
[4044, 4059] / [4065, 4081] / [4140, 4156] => -0.45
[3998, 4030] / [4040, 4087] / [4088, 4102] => -4.51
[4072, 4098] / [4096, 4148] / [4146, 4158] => 2.99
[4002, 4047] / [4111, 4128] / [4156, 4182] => 0.62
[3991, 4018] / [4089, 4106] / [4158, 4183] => 2.75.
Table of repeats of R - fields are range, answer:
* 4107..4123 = 19.7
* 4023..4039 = 20.3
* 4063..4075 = 21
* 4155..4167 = 20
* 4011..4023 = 19.8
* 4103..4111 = 18.3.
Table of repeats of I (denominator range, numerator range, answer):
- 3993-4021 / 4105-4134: 0.96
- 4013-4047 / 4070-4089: 1.01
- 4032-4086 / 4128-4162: 0.98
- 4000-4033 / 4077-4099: 0.99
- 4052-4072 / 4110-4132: 0.94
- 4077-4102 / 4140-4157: 1.08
